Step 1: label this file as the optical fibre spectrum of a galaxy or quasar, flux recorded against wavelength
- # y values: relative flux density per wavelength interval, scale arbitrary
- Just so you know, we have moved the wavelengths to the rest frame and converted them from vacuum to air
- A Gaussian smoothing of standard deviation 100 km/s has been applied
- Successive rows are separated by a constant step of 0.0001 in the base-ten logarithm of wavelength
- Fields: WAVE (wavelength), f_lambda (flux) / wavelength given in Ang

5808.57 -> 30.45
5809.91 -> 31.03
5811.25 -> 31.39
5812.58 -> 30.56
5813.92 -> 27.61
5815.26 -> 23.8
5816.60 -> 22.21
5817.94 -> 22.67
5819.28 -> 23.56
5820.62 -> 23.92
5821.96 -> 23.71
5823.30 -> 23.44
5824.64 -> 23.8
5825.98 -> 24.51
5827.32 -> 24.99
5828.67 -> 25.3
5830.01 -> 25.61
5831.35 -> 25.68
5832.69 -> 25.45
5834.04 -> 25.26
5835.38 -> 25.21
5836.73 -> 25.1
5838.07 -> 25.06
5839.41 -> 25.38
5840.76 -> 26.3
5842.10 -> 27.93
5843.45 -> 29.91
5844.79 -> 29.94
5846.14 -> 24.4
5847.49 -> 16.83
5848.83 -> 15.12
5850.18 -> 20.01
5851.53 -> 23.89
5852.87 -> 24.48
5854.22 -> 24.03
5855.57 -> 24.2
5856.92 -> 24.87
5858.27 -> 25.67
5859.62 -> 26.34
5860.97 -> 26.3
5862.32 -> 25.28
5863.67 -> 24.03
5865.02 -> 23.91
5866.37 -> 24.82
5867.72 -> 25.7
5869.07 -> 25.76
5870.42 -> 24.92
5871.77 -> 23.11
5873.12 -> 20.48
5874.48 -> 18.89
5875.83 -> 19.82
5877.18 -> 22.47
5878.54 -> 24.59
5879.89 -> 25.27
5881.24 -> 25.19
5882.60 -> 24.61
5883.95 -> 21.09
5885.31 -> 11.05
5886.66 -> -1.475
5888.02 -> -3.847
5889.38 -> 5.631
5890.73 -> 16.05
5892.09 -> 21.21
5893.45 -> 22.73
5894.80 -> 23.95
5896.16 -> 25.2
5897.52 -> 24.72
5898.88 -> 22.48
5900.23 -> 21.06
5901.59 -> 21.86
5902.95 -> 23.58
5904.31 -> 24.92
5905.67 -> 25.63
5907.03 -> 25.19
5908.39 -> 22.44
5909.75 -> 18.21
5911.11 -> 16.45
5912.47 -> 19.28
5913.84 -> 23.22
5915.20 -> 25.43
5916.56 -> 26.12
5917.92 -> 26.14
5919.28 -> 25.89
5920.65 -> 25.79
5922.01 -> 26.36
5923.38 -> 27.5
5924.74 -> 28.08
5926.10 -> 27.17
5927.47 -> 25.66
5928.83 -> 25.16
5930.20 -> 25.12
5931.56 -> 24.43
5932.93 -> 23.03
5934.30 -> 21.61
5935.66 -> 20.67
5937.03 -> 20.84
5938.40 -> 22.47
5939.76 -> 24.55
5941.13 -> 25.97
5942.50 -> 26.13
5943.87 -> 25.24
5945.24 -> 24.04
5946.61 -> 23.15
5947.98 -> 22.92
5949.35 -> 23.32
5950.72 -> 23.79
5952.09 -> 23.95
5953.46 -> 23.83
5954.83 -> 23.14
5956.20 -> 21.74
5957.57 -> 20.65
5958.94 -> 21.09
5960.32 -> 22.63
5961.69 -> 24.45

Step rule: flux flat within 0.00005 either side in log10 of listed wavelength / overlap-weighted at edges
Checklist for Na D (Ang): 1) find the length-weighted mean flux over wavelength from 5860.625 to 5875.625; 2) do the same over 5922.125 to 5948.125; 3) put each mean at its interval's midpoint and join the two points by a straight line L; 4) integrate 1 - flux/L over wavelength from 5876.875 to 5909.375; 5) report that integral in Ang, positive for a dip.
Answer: 5.8 Ang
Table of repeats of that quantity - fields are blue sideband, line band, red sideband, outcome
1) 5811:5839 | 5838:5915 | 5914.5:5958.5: 8.8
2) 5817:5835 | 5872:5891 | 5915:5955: 6.2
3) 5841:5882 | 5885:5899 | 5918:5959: 5.2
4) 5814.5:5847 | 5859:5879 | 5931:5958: 0.6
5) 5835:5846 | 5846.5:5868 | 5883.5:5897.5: -1.0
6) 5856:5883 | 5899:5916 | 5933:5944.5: 1.0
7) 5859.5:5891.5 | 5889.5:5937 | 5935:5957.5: -3.4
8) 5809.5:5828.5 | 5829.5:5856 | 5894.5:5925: 0.6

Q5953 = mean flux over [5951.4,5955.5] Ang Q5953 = 23.7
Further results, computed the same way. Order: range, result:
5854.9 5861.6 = 25.5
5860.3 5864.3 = 25.2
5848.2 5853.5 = 20.9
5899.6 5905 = 22.9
